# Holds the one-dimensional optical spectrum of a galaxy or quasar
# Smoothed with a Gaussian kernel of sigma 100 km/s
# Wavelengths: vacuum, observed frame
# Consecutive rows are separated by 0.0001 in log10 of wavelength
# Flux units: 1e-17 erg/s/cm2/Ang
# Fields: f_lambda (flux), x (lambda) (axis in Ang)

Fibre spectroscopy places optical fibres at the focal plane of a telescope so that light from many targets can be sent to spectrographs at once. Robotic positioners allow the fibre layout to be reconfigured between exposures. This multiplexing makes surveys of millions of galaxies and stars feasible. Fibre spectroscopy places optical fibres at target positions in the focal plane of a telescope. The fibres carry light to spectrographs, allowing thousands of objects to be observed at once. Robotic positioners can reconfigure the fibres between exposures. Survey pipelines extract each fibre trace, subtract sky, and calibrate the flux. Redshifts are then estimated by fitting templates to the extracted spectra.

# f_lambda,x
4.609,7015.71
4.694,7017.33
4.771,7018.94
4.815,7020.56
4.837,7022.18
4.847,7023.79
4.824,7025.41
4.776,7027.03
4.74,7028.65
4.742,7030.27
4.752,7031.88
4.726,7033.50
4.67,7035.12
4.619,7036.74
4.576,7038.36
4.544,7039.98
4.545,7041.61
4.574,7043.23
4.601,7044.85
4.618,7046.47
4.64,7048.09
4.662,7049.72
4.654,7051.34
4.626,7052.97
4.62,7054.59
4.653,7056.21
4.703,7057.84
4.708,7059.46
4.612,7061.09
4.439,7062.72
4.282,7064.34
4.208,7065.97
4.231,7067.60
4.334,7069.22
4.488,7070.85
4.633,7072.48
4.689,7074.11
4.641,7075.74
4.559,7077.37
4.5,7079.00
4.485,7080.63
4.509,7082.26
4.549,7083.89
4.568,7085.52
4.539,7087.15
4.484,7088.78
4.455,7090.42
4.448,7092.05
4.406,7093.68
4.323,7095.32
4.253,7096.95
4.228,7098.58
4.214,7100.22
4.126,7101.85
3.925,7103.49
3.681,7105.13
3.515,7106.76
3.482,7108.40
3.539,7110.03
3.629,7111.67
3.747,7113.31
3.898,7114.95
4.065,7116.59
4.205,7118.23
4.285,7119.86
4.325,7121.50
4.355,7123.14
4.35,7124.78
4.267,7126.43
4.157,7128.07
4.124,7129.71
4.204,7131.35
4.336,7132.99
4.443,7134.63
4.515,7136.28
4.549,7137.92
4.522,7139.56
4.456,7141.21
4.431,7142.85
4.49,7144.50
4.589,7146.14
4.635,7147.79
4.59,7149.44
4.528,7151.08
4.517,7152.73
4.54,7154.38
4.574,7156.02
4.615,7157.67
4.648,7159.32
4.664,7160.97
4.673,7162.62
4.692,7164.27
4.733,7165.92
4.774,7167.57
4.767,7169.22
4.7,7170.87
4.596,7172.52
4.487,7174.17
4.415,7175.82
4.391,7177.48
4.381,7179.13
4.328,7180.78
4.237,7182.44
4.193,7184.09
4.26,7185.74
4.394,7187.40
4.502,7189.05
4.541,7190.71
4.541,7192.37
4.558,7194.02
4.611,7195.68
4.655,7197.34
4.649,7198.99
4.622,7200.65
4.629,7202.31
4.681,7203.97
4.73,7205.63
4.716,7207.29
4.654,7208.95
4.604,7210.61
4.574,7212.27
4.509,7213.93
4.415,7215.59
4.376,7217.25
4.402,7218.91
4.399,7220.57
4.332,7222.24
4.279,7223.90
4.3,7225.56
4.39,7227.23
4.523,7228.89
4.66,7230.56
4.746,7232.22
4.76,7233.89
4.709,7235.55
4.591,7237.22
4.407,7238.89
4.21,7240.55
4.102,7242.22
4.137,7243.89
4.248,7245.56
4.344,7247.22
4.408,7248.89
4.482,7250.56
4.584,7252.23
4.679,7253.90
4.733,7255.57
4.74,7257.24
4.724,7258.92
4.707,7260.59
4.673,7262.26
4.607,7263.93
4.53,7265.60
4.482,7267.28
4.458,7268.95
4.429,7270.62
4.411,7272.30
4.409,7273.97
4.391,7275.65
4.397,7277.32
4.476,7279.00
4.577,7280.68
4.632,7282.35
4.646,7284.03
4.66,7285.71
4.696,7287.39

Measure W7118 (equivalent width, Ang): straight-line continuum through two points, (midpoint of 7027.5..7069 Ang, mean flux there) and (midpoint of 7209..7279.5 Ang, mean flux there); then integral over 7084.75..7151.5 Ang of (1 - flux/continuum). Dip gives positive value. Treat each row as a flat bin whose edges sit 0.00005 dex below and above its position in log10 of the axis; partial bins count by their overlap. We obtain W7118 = 4.6 Ang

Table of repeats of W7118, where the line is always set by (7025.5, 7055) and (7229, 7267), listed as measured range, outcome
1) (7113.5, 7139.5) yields 1.9 Ang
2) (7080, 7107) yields 1.9 Ang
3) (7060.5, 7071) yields 0.6 Ang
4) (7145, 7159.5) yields 0.0 Ang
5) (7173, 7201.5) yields 0.7 Ang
